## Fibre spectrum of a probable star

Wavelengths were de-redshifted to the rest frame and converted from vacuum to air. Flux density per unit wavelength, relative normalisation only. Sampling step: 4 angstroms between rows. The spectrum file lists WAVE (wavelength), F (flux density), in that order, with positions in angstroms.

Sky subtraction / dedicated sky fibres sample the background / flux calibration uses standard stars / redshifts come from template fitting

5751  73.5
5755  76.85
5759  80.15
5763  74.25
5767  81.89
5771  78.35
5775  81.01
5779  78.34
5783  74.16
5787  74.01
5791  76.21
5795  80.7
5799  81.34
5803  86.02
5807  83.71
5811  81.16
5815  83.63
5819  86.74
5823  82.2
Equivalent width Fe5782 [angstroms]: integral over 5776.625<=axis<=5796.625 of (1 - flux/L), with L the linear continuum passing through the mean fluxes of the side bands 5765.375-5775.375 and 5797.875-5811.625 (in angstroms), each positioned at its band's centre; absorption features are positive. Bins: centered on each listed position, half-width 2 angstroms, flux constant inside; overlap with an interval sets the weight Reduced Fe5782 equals 1.2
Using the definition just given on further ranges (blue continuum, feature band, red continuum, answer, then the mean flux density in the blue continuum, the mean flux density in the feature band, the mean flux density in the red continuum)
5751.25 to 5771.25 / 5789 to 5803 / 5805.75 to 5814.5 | 0.1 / 77.9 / 80.4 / 82.5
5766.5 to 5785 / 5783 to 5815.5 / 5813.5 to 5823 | 0.6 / 78.5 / 80.3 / 84.6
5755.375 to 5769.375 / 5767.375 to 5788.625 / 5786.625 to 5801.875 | 0.3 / 78.5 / 77.6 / 79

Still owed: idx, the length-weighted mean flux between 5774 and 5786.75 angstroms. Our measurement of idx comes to 77.1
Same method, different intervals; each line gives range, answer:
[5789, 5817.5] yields 81.9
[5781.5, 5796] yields 76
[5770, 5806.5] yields 79.1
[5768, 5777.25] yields 79.9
